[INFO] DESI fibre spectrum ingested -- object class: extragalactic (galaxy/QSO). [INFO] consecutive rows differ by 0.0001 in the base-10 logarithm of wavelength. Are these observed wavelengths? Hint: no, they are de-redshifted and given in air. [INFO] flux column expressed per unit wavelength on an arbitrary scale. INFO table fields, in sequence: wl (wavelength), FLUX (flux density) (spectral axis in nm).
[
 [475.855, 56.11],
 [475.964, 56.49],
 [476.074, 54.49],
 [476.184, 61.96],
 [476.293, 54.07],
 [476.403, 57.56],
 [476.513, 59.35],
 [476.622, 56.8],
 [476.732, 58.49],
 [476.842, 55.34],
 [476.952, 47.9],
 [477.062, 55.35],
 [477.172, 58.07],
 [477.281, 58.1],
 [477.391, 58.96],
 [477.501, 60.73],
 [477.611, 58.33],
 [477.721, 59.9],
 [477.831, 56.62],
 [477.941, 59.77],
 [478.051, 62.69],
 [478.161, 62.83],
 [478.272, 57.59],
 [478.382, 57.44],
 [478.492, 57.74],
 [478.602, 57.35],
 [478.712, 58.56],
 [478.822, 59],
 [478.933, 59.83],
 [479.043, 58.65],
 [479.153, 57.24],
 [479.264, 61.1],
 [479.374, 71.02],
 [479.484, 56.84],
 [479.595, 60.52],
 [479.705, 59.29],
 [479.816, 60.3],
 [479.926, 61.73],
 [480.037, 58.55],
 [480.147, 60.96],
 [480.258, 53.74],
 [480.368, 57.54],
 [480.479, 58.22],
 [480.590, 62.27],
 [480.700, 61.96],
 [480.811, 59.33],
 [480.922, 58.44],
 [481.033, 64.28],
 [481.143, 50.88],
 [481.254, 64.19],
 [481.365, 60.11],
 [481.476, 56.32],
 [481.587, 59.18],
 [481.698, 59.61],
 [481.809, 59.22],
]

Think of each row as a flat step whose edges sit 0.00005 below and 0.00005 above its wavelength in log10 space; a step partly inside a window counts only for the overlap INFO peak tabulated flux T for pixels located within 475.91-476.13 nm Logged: 56.49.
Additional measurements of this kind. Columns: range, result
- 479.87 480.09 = 61.73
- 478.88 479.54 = 71.02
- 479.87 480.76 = 62.27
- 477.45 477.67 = 60.73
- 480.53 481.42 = 64.28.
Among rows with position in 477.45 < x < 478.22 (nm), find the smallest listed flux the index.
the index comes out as 56.62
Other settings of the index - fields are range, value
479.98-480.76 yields 53.74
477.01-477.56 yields 55.35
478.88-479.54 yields 56.84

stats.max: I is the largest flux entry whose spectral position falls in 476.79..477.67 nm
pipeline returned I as 60.73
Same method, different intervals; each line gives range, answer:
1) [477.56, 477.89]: 59.9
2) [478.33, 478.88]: 59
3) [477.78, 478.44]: 62.83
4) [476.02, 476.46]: 61.96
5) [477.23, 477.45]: 58.96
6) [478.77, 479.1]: 59.83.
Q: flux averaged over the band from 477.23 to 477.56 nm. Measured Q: 59.2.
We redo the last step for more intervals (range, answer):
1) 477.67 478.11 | 59.8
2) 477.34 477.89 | 58.9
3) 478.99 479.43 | 62.1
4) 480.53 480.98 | 60.4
